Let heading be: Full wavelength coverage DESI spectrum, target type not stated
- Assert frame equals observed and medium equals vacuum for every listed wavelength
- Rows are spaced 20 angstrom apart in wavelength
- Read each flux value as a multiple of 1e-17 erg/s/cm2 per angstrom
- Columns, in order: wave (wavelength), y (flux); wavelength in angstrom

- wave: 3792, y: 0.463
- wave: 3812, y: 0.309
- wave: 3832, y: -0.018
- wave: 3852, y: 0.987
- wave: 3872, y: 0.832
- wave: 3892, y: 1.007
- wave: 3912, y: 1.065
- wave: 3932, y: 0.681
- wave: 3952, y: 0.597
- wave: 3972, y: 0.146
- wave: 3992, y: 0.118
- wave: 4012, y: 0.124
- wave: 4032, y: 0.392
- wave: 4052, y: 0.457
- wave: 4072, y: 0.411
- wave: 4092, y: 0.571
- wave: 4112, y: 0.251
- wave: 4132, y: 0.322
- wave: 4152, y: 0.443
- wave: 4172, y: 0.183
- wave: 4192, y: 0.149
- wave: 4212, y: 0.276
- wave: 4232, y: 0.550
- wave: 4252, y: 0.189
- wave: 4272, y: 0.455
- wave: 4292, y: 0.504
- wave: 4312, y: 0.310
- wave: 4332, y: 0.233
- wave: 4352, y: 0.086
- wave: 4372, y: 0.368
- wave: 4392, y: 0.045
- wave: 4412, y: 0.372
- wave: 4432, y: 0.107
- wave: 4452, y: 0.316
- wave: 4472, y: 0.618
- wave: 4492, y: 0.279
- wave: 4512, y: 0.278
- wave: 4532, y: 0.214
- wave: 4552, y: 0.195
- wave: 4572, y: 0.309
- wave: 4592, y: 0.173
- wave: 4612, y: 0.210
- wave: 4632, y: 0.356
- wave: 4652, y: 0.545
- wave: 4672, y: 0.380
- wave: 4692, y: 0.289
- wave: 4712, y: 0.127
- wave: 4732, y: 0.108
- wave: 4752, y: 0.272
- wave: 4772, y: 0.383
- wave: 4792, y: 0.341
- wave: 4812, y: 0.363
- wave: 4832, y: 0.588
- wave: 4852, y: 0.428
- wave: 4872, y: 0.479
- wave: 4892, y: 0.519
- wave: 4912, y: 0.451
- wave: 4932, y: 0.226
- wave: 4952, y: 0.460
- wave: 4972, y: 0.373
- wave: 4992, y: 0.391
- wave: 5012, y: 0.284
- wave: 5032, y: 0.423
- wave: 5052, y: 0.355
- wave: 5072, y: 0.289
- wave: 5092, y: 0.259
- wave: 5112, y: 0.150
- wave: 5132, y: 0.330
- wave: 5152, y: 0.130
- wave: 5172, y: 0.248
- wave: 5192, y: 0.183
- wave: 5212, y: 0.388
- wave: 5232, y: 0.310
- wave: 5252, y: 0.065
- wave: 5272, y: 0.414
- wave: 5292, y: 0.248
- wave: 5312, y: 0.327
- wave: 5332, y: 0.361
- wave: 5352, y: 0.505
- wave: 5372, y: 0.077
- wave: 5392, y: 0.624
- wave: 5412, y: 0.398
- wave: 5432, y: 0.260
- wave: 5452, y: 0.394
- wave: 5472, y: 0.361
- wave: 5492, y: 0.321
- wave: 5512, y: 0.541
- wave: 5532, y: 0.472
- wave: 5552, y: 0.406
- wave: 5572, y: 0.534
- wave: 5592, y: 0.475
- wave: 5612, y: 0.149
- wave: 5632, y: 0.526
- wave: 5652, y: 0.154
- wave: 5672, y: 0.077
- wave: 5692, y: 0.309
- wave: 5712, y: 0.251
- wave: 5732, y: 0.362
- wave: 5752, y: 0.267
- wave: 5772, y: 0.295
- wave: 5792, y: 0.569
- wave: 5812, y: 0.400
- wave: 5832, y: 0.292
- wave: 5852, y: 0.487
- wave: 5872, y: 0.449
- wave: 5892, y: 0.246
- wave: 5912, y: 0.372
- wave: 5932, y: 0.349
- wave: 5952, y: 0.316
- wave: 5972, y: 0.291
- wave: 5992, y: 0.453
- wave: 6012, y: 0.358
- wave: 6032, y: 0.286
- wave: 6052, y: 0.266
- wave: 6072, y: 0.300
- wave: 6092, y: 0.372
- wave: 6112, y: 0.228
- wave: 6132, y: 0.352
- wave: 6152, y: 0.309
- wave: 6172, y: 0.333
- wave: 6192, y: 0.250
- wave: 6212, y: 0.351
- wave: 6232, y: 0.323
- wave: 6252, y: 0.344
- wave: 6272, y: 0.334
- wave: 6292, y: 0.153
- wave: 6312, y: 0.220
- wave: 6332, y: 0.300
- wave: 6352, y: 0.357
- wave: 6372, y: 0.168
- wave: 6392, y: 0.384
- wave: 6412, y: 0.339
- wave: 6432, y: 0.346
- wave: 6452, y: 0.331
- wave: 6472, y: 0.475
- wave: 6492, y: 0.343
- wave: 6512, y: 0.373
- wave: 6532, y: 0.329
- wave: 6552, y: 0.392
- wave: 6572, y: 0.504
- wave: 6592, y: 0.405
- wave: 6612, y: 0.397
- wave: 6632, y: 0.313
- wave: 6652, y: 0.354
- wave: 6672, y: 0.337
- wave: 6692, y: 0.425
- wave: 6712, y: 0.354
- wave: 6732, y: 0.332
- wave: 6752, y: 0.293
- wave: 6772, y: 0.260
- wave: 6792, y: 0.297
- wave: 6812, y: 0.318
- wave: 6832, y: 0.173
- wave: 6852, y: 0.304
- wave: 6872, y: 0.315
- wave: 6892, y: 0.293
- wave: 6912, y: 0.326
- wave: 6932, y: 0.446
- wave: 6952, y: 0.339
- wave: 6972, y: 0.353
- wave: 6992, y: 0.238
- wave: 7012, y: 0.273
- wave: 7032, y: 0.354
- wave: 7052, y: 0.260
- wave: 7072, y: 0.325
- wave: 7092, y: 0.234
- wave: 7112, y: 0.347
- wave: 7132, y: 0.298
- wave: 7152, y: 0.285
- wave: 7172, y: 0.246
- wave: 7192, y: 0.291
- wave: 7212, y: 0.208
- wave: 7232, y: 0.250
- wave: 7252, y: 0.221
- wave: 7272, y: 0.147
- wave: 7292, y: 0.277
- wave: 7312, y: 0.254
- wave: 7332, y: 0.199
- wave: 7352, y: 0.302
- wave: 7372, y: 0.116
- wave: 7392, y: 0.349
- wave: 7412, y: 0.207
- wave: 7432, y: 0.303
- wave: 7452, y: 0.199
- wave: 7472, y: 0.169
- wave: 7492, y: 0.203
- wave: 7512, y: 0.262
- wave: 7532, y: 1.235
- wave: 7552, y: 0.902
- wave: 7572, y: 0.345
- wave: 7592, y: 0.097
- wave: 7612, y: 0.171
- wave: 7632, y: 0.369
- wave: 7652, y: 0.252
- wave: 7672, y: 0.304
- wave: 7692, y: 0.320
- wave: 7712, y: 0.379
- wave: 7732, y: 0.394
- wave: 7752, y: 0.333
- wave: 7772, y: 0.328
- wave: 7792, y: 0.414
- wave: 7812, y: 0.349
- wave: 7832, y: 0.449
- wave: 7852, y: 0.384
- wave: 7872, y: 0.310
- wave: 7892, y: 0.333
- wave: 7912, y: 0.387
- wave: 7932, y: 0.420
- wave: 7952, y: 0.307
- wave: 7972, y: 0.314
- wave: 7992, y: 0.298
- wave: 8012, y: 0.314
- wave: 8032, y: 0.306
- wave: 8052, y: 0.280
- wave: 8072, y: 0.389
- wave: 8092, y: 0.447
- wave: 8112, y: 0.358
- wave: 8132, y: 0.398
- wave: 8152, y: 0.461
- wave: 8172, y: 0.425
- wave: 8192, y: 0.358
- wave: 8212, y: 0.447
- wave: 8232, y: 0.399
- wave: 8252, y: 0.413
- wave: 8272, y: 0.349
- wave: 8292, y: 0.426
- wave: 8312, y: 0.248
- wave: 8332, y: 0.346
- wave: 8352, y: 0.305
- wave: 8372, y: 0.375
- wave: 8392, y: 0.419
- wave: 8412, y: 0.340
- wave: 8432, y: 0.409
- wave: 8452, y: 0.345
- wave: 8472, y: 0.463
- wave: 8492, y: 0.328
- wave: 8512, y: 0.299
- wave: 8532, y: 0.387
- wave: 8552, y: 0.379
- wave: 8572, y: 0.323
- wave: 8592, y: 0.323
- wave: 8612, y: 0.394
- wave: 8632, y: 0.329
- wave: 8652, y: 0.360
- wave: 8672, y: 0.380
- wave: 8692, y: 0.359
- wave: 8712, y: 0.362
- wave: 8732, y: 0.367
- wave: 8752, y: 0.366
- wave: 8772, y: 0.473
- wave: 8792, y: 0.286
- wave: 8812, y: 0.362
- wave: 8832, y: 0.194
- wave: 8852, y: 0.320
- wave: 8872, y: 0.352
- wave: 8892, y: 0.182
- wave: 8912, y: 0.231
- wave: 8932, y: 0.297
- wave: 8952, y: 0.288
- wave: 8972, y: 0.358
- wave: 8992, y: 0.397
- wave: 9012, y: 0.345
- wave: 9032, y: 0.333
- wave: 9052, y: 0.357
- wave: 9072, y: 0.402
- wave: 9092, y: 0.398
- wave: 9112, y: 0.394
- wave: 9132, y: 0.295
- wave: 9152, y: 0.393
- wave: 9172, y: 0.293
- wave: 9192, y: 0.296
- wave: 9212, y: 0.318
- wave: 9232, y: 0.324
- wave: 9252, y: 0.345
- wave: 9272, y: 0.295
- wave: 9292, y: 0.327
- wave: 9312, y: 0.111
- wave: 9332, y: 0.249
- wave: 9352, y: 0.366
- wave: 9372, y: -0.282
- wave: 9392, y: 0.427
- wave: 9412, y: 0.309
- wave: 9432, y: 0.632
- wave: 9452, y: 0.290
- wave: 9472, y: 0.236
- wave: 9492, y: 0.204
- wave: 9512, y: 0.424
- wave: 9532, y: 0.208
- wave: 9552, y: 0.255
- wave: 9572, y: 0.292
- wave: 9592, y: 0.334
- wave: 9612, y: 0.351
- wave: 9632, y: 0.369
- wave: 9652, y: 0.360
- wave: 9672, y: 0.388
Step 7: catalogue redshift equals 1.022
